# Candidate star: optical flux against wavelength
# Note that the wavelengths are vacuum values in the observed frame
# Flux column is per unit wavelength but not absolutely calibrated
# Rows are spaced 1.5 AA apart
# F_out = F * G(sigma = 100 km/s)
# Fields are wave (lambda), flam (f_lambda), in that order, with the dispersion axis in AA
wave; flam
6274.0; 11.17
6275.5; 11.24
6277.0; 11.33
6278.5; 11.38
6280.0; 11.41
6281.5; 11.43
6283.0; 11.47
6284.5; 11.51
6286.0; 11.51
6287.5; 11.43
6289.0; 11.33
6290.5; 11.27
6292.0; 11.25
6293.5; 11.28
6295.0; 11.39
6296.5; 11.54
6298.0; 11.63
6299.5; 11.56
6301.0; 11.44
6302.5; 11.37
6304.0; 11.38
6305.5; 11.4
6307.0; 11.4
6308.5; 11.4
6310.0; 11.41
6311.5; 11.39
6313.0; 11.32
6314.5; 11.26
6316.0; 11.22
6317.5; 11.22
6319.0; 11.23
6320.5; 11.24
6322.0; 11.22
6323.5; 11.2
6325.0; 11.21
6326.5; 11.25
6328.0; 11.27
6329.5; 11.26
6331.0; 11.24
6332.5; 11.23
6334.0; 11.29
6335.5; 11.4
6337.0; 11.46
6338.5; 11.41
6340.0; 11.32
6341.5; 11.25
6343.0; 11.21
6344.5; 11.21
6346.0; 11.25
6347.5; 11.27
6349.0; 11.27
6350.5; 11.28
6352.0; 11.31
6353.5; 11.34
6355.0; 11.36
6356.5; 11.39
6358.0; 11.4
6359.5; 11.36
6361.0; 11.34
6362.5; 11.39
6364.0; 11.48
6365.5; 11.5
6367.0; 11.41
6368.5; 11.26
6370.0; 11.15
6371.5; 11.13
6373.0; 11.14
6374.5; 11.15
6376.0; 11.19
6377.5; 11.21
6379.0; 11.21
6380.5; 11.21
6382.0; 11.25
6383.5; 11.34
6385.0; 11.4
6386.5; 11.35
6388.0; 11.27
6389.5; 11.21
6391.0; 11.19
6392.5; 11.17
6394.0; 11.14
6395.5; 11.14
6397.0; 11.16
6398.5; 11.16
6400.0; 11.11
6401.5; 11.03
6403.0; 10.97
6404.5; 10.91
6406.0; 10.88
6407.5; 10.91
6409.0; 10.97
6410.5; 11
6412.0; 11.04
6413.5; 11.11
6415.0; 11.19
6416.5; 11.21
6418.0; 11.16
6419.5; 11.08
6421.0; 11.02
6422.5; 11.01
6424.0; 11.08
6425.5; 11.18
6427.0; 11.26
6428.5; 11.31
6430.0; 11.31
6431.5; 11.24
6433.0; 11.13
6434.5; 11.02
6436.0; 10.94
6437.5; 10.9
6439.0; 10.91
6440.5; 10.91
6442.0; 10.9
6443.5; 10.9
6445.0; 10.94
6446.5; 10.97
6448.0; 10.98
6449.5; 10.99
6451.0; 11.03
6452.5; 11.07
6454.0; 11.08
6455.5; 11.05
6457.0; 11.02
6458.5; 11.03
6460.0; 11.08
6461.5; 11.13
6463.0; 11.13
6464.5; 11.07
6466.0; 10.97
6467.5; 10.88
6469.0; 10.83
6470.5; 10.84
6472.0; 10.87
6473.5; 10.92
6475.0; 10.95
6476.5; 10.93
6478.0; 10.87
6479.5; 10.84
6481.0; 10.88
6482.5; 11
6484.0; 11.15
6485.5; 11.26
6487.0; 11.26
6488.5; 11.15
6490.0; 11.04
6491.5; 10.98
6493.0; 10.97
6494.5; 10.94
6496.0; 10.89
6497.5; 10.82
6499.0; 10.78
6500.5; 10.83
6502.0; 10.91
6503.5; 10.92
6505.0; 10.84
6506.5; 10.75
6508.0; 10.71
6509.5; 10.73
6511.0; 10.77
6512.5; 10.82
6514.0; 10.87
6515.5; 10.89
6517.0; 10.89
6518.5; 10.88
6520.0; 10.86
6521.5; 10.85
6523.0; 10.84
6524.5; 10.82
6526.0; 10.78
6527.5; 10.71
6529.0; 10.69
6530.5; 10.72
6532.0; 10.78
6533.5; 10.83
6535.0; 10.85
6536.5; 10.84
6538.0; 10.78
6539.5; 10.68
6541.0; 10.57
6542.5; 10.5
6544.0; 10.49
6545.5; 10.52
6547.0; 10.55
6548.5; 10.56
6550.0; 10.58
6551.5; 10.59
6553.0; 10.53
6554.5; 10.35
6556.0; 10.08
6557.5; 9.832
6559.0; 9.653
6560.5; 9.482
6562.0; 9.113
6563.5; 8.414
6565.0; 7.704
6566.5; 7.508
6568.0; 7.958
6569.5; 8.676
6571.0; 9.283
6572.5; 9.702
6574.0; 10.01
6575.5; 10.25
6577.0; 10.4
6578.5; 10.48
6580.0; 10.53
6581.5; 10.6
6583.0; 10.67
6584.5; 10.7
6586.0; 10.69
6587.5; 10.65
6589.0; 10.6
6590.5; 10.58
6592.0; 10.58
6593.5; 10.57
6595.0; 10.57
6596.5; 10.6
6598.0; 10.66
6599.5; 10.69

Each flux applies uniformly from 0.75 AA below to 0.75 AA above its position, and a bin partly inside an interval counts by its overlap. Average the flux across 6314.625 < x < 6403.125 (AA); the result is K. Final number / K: 11.3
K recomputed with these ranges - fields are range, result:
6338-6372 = 11.3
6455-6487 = 11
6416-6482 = 11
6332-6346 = 11.3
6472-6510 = 10.9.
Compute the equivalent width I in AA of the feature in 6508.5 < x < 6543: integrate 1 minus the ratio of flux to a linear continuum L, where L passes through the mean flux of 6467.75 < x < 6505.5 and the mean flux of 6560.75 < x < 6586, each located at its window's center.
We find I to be -1.6 AA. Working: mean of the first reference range 10.9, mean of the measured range 10.8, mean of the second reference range 9.53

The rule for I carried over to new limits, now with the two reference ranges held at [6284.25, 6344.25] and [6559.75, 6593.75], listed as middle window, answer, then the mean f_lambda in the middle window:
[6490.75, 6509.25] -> -1.13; 10.9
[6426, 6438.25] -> -0.58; 11.1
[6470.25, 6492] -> -1.38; 11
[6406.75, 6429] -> -0.79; 11.1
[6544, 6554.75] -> -0.64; 10.5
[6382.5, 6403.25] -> -0.62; 11.2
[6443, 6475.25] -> -1.58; 11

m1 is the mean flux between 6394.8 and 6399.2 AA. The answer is 11.2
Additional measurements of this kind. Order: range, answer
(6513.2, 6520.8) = 10.9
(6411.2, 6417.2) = 11.1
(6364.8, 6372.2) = 11.3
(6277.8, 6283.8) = 11.4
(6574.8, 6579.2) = 10.4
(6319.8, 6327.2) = 11.2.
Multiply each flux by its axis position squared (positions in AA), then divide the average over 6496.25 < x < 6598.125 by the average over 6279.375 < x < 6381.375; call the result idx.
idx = 0.98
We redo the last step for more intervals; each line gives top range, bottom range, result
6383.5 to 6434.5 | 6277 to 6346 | 1.01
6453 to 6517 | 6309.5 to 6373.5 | 1.01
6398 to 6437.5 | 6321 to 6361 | 1.01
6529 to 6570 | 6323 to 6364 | 0.94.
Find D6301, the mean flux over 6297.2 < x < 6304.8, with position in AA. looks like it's 11.5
